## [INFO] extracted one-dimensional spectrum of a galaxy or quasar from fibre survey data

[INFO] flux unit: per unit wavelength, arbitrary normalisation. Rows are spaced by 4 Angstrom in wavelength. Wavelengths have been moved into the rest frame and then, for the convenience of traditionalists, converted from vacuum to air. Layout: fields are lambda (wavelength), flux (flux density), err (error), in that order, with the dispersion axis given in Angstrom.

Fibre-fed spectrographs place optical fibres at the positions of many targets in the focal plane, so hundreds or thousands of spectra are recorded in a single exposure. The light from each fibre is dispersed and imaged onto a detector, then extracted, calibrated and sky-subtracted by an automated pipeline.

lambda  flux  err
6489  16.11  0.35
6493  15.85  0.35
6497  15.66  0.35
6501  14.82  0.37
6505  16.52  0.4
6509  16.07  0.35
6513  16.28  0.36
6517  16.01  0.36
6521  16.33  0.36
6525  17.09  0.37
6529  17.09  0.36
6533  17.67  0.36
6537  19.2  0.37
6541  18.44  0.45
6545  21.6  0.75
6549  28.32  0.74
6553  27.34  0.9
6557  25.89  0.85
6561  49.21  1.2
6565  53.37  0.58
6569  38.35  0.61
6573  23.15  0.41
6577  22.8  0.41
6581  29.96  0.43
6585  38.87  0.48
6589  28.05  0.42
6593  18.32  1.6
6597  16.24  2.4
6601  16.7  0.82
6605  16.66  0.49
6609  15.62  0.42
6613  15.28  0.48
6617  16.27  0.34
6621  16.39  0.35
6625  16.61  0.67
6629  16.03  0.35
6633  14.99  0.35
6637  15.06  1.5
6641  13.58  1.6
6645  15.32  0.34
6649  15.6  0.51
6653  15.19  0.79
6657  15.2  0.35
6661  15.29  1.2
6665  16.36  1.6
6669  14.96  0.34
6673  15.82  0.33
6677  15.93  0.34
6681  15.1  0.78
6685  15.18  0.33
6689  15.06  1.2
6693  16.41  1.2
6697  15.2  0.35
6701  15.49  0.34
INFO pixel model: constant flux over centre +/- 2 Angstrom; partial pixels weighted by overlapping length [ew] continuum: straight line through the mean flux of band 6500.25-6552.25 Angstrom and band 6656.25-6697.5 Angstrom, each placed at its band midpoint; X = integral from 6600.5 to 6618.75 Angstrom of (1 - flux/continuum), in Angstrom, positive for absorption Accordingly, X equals 0.8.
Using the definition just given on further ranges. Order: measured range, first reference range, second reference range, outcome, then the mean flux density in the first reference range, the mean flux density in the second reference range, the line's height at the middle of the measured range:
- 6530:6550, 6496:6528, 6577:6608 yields -1.9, 16.1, 23.2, 18.6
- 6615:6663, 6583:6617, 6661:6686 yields 6.4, 20.5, 15.6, 17.9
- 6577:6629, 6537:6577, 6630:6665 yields 6.2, 30.7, 15.1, 22.8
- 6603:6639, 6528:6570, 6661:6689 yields 9.0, 28.8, 15.5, 21.2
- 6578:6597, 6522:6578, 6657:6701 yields -2.7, 27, 15.5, 23.7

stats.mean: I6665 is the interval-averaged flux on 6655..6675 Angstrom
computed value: 15.5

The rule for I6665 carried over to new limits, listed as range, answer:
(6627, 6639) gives 15.4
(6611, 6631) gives 16.1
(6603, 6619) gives 16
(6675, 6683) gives 15.5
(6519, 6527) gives 16.7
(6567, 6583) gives 28.6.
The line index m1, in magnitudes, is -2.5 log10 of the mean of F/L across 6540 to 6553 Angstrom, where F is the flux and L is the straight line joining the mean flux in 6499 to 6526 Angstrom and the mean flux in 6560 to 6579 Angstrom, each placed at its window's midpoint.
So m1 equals 0.20 mag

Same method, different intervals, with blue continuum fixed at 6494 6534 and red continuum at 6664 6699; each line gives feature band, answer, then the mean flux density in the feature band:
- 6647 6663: 0.02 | 15.3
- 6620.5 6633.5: -0.02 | 16.1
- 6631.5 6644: 0.08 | 14.6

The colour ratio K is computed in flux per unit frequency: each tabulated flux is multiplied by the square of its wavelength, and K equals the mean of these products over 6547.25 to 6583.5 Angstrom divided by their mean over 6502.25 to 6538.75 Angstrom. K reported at 2.0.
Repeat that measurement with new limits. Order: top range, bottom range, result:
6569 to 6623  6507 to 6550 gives 1.21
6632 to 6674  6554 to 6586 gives 0.45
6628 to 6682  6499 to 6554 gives 0.85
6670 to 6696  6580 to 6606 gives 0.68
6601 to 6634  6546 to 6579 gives 0.49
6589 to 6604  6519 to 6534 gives 1.11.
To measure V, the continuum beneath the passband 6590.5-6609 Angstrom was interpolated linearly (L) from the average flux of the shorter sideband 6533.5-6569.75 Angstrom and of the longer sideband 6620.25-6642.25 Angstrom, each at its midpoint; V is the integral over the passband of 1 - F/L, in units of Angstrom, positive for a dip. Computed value 3.7 Angstrom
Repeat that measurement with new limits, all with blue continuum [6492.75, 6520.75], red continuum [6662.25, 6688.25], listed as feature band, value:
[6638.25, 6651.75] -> 0.63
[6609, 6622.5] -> -0.21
